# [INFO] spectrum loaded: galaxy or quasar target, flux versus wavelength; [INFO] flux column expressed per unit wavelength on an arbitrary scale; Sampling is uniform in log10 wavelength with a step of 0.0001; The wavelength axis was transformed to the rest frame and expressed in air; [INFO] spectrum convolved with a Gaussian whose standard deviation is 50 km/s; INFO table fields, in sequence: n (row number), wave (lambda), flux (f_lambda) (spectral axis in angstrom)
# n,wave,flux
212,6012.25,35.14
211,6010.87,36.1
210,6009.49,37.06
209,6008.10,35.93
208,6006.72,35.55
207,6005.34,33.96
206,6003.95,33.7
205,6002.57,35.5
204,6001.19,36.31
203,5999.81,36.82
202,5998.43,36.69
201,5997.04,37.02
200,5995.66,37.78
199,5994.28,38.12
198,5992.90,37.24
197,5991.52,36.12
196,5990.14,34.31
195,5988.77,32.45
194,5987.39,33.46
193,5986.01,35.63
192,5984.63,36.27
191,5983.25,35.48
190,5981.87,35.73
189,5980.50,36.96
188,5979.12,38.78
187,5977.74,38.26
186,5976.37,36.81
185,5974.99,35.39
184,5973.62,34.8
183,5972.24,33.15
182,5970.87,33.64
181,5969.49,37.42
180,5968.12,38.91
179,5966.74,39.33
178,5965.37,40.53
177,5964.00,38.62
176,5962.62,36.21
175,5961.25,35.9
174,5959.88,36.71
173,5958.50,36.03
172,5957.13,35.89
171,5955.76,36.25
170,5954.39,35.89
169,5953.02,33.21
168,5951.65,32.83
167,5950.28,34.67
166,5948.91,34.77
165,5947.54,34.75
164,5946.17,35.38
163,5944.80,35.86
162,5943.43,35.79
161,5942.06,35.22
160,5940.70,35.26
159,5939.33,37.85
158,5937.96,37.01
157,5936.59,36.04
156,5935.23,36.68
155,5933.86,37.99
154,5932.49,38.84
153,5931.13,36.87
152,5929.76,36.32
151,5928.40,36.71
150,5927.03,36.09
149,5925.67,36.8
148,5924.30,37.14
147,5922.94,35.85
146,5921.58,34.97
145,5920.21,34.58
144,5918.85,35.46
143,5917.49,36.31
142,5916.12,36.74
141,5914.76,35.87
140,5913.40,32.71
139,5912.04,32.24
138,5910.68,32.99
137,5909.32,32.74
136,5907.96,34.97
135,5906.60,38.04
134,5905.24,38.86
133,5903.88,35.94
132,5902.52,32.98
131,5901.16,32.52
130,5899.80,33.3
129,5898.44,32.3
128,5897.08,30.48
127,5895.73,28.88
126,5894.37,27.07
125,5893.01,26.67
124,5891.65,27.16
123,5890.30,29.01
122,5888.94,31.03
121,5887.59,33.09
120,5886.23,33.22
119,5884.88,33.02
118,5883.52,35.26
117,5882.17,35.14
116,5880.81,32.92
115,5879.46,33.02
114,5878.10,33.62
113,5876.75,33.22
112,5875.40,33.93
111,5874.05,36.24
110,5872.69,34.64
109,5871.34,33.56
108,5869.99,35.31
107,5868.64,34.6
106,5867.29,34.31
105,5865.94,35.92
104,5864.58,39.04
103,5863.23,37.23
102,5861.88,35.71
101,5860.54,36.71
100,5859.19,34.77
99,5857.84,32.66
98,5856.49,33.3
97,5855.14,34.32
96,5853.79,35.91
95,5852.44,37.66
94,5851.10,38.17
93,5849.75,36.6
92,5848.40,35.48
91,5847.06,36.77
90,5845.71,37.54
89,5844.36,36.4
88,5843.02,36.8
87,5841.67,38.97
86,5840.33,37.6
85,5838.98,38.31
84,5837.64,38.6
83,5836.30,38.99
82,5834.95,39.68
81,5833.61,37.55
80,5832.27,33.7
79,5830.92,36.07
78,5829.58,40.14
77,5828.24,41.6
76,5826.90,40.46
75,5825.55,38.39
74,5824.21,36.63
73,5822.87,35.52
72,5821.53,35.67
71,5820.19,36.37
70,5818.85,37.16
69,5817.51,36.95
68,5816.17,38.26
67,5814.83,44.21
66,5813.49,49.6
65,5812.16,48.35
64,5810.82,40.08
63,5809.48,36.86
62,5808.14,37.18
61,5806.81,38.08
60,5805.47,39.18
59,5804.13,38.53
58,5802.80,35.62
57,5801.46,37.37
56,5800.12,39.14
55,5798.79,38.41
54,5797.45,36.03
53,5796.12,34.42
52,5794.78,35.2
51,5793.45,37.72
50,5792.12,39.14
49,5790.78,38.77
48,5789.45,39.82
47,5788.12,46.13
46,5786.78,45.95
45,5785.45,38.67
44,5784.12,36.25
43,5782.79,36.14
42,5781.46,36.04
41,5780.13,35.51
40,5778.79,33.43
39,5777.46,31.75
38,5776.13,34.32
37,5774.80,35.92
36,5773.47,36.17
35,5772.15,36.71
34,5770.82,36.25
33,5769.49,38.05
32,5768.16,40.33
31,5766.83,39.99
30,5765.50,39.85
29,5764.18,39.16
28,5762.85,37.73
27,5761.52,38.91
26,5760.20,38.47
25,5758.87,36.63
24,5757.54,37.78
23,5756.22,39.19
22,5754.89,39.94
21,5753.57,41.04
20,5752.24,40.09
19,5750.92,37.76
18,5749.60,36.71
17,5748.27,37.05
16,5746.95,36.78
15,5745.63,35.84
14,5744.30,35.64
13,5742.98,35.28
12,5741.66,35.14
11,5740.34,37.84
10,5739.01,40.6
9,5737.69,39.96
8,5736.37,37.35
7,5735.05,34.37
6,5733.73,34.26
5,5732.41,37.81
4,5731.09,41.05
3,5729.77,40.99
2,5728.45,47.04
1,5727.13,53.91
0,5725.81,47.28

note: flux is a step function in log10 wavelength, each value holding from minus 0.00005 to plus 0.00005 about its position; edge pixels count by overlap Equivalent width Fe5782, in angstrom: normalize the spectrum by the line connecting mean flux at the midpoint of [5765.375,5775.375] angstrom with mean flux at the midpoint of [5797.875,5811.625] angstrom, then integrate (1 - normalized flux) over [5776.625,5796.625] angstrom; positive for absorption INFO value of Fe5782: 0.15 angstrom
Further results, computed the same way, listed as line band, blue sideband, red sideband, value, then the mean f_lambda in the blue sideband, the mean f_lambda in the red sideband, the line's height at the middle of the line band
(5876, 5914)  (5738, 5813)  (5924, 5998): 4.4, 38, 36.2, 36.9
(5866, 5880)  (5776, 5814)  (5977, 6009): 1.2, 38.4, 36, 37.5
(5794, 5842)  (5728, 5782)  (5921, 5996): -1.6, 37.6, 36.2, 37.2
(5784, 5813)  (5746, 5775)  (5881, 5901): -2.3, 38.2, 31.2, 36.2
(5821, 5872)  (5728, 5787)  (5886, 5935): -1.7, 37.7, 34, 35.6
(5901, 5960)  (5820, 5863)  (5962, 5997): 1.7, 37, 36.5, 36.7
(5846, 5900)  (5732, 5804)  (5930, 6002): 4.5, 37.6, 36.2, 36.9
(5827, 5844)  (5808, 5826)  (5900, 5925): 0.2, 39.5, 35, 38.6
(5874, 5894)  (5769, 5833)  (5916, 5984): 2.6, 38.1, 36.2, 37.1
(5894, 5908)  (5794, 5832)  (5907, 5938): 1.2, 38.6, 35.7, 36.3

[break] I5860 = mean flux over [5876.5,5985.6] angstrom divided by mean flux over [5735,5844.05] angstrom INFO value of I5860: 0.92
